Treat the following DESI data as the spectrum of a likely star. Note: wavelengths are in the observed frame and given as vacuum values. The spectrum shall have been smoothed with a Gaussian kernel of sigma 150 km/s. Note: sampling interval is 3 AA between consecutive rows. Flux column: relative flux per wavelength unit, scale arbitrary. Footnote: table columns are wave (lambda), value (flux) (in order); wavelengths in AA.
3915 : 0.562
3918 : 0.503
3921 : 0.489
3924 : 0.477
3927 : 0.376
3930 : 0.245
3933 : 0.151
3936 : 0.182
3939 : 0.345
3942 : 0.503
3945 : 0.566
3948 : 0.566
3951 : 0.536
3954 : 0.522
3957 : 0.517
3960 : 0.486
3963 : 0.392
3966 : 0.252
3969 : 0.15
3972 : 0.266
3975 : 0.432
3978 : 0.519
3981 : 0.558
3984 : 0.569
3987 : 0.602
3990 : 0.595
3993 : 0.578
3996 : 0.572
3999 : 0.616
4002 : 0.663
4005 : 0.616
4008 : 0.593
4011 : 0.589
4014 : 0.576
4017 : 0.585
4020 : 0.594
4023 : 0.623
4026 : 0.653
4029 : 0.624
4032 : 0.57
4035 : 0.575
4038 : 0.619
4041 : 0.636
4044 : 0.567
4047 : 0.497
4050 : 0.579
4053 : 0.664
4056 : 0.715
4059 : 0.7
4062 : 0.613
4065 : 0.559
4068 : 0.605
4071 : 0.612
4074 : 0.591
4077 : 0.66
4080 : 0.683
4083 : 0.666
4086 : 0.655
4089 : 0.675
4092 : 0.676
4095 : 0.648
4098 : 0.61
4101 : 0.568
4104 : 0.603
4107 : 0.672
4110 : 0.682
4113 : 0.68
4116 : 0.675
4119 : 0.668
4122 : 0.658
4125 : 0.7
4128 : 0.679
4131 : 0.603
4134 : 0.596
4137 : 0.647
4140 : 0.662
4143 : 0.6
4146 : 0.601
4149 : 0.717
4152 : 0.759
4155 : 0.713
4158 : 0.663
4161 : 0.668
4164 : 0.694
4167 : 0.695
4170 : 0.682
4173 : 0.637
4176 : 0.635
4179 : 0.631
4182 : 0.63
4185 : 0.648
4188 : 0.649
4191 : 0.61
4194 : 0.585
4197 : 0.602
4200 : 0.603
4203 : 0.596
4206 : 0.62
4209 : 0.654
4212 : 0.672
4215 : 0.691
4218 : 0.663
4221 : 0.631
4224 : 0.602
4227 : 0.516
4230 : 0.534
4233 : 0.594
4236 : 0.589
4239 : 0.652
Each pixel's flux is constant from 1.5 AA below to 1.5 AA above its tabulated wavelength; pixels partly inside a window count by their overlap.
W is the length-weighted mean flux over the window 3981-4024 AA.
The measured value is 0.596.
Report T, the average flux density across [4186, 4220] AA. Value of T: 0.632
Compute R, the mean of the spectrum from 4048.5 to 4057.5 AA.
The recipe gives 0.653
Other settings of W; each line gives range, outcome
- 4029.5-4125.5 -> 0.633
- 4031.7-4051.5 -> 0.578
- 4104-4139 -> 0.658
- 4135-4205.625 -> 0.648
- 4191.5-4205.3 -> 0.599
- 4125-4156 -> 0.659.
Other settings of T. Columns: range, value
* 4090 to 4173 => 0.66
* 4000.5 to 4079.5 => 0.612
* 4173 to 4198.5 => 0.625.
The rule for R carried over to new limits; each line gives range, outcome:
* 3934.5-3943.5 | 0.343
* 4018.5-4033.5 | 0.613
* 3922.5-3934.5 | 0.312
